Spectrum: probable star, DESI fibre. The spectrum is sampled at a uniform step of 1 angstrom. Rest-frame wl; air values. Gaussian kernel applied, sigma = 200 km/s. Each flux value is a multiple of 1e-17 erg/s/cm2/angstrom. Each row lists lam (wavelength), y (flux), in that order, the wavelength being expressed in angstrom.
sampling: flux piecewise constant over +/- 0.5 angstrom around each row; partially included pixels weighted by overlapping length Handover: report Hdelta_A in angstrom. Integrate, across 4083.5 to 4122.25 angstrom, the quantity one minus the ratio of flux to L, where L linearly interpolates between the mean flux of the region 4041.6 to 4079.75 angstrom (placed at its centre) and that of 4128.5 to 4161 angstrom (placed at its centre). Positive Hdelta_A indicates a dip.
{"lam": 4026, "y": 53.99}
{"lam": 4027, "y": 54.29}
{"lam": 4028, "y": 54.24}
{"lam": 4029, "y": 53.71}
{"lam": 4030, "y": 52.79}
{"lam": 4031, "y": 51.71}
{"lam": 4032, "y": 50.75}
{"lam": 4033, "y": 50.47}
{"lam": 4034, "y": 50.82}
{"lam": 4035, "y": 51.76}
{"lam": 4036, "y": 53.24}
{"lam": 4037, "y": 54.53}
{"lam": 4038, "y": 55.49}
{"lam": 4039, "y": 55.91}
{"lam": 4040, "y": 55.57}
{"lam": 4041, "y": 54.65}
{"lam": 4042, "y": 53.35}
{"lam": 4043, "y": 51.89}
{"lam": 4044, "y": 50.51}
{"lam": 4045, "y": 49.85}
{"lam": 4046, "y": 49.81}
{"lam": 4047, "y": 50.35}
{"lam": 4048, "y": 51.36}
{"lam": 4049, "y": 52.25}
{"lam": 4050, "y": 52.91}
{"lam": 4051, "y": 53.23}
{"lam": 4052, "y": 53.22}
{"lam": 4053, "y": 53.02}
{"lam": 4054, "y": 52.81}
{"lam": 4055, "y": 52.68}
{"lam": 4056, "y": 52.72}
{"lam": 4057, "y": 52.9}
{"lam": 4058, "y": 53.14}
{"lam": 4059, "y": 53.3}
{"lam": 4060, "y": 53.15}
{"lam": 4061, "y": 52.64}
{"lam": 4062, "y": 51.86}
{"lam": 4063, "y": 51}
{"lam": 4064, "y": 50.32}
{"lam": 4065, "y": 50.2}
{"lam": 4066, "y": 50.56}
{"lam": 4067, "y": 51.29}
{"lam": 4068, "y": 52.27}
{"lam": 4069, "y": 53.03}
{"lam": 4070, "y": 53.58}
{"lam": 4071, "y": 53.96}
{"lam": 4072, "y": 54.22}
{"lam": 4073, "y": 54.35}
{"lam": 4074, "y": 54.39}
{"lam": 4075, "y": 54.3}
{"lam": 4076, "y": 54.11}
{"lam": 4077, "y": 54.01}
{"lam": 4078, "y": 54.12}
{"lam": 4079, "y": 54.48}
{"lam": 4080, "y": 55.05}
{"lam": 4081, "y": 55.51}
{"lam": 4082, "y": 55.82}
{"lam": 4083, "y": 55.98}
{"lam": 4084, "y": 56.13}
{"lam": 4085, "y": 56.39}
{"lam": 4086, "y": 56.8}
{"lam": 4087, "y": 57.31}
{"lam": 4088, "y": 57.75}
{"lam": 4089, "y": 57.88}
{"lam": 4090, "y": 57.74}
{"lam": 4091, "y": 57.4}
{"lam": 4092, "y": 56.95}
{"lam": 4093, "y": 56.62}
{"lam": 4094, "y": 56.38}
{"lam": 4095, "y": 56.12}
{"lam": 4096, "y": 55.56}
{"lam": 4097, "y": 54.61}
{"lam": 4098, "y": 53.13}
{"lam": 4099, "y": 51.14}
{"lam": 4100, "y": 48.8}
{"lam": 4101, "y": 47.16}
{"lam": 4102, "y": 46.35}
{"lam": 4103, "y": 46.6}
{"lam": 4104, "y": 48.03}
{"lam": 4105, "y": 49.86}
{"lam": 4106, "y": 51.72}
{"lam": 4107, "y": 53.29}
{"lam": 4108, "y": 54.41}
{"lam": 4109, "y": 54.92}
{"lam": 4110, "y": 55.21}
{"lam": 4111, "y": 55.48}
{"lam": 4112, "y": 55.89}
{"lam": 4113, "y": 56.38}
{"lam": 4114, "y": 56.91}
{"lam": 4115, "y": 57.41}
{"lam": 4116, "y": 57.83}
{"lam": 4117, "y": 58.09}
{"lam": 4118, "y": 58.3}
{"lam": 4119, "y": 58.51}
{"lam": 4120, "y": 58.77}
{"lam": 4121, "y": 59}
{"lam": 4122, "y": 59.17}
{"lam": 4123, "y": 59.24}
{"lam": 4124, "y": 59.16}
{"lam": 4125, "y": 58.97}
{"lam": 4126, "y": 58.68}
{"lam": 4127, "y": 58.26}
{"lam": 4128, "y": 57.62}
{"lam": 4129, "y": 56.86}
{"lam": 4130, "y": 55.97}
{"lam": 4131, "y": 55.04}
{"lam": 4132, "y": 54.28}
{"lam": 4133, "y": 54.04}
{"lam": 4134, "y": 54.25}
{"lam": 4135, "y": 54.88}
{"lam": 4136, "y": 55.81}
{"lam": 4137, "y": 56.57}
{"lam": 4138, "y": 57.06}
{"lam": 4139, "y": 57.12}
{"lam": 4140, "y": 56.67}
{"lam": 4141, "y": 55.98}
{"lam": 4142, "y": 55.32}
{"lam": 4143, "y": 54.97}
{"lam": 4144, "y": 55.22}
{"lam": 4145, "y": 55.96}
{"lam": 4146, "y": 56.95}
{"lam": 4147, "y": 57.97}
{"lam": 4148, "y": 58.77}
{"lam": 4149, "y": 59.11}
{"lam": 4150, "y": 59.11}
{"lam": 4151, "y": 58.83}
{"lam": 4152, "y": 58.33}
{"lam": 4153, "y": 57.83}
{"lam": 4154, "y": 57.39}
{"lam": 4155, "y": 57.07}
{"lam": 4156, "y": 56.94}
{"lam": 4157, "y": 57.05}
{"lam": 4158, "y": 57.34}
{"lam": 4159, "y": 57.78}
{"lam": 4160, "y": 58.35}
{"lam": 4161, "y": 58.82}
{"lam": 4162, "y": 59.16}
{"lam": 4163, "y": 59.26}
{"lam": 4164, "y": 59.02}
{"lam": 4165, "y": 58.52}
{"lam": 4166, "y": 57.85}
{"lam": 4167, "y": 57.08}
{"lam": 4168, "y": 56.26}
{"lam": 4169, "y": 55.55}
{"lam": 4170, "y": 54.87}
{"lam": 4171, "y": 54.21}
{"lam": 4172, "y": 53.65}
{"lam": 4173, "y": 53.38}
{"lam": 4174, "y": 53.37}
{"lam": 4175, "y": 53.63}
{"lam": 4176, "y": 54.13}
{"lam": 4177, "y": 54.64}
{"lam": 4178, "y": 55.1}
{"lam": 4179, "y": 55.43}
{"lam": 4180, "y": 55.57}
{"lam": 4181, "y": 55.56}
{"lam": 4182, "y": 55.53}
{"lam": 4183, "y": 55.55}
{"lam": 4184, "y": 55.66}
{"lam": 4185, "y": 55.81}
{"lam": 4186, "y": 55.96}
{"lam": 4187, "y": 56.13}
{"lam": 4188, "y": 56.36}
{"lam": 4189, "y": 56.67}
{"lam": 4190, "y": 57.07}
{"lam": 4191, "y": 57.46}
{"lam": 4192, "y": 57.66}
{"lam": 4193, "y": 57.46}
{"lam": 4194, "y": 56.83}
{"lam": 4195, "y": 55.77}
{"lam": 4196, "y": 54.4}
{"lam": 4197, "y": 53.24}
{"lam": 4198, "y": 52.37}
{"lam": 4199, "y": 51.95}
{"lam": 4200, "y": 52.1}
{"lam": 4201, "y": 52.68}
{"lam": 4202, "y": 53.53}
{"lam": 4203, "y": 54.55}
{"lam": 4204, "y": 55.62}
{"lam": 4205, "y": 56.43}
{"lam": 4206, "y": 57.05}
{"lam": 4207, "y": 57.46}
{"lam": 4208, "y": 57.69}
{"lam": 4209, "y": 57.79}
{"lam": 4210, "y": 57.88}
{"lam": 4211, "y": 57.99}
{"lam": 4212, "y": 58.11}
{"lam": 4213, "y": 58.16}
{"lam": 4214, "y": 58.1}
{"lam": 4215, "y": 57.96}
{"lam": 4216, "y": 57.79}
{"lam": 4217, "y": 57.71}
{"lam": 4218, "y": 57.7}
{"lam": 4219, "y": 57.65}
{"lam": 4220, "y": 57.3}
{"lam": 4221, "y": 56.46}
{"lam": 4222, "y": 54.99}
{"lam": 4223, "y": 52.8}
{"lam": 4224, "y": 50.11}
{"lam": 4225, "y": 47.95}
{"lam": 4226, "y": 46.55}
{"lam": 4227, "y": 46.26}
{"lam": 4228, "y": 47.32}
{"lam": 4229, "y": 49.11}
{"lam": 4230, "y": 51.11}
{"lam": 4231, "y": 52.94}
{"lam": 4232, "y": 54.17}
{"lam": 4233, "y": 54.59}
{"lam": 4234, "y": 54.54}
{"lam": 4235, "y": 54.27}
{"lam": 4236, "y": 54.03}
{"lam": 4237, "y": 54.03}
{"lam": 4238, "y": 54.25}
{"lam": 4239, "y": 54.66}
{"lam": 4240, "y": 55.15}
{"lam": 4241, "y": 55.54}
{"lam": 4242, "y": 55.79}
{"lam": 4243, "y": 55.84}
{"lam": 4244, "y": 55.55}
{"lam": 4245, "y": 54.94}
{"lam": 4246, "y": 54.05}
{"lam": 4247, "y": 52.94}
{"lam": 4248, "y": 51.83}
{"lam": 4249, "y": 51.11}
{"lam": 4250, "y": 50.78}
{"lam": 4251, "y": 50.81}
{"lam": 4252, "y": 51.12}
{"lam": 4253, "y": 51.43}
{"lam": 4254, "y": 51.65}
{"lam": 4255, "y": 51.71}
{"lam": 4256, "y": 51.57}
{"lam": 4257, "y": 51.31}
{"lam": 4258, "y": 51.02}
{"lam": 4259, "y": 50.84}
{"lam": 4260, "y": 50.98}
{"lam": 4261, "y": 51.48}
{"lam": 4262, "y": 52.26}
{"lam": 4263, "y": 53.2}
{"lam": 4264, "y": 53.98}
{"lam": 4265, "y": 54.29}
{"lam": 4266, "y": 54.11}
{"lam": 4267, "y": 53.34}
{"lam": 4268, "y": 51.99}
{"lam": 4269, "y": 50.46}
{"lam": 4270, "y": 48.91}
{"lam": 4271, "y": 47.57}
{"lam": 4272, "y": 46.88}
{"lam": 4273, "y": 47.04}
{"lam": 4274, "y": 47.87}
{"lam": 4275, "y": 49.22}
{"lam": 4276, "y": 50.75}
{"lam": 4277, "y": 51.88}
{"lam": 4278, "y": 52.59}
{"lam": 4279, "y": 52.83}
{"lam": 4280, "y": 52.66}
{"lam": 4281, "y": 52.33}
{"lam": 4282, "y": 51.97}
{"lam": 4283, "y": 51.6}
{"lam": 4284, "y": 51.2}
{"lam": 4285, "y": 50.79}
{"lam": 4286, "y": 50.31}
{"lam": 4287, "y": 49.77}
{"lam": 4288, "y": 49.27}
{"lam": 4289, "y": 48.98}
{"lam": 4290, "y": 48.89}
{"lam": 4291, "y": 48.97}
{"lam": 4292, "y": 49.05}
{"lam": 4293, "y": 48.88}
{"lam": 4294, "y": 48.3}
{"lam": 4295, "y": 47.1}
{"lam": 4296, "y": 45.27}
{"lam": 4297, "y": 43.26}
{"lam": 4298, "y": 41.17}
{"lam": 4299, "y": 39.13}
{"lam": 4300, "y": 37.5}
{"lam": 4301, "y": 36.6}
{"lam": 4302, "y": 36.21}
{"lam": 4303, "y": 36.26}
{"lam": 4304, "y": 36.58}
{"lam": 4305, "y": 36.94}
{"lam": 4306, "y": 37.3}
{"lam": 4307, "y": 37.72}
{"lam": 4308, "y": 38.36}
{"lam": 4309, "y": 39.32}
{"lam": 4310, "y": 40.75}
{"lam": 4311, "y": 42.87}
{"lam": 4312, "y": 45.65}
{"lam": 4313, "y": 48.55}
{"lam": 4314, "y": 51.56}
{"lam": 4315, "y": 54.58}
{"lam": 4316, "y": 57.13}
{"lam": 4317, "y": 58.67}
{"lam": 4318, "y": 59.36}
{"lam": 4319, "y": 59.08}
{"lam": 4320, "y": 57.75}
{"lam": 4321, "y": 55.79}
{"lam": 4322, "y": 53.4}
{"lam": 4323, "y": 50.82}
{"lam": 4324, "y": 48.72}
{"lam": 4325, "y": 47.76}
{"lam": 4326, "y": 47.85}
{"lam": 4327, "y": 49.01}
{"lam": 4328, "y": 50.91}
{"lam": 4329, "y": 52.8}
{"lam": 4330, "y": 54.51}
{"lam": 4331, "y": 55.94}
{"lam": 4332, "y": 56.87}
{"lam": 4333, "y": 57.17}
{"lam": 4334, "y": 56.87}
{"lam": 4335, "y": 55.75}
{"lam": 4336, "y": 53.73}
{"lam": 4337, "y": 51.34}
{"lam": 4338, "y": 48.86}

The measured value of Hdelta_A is -0.2 angstrom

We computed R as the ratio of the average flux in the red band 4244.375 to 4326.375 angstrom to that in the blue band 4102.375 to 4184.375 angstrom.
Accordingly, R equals 0.9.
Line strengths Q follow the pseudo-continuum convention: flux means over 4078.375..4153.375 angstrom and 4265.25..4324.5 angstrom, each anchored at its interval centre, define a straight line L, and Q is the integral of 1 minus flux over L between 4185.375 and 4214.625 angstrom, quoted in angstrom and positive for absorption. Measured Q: -2.17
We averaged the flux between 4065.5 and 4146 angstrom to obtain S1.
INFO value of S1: 55.2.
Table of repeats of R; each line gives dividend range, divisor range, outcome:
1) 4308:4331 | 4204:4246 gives 0.93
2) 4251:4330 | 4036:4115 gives 0.91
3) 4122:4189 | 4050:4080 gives 1.07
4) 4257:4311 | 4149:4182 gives 0.84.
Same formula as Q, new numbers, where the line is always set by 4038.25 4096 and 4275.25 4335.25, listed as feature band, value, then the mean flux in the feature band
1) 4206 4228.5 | -2.0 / 55.1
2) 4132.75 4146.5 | -0.9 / 55.8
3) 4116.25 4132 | -1.6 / 58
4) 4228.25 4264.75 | -2.2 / 52.9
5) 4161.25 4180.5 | -1.6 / 55.9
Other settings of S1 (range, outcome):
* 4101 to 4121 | 54.4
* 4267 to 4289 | 50.4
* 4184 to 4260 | 54.3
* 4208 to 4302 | 51.6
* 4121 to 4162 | 57.2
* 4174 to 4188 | 55.3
